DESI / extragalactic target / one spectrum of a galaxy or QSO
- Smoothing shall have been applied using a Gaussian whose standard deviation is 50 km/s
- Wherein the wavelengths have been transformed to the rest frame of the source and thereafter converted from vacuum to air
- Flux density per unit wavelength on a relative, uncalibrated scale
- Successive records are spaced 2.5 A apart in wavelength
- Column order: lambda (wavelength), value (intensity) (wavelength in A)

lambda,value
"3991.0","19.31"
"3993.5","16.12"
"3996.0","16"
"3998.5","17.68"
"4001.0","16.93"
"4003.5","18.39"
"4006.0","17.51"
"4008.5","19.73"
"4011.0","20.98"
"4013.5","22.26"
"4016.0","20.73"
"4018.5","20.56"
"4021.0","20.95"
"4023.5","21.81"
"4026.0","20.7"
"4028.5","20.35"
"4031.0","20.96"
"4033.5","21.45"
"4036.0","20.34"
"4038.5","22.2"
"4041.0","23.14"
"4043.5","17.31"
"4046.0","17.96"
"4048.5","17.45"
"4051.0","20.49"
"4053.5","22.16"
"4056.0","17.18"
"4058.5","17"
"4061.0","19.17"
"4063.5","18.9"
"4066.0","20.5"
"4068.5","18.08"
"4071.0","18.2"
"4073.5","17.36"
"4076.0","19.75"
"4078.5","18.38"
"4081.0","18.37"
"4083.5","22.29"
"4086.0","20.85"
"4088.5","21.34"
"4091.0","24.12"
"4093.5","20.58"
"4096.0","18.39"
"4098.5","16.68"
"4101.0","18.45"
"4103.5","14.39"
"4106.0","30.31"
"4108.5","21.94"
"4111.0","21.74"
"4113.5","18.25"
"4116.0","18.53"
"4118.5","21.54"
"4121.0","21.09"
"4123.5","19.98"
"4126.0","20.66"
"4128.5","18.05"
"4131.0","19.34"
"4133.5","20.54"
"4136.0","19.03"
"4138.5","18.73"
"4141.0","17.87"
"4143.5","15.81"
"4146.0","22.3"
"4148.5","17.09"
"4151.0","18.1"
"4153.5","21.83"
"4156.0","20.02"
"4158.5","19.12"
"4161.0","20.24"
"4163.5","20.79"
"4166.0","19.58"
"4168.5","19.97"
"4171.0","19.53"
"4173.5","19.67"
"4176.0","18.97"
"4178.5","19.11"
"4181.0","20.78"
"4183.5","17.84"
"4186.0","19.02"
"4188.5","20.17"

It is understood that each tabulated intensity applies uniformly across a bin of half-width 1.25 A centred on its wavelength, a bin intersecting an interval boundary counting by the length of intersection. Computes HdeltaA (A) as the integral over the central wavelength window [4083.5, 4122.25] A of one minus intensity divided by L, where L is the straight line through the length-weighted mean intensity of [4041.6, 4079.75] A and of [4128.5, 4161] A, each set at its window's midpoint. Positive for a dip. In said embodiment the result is -3.4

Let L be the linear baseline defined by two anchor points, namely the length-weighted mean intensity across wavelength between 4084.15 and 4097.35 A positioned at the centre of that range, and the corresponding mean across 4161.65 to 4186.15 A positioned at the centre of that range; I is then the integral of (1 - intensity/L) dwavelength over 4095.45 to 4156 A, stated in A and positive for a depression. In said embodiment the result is 2.4 A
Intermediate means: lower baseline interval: 21.1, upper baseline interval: 19.6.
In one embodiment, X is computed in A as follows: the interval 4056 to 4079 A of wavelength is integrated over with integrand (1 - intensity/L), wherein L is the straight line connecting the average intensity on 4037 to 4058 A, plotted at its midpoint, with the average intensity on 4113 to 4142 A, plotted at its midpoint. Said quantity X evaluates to 1.3 A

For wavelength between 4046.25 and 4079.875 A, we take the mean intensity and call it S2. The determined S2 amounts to 18.8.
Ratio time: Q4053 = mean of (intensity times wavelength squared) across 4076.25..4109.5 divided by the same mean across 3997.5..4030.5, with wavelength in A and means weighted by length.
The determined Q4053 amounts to 1.1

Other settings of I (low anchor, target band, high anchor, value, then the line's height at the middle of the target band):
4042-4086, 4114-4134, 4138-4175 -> -0.7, 19.2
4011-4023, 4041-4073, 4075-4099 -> 2.7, 20.6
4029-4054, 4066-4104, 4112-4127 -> 1.6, 20.1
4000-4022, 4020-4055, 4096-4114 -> -1.0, 19.9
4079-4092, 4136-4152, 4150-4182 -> 1.4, 20.2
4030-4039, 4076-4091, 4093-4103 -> -1.4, 18.8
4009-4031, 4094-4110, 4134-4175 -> -0.1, 20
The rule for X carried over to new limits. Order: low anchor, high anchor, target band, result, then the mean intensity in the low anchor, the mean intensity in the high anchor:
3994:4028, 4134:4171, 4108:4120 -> -0.6 A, 19.5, 19.4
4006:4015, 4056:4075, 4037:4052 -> -0.4 A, 20.5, 18.4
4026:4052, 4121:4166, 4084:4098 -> -0.8 A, 20.2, 19.4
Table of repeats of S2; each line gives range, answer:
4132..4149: 18.8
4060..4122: 20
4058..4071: 18.8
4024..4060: 19.9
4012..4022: 21.1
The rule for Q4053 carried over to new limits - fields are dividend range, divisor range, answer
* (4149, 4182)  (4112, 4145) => 1.05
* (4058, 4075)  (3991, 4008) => 1.10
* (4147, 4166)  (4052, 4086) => 1.07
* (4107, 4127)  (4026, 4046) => 1.04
